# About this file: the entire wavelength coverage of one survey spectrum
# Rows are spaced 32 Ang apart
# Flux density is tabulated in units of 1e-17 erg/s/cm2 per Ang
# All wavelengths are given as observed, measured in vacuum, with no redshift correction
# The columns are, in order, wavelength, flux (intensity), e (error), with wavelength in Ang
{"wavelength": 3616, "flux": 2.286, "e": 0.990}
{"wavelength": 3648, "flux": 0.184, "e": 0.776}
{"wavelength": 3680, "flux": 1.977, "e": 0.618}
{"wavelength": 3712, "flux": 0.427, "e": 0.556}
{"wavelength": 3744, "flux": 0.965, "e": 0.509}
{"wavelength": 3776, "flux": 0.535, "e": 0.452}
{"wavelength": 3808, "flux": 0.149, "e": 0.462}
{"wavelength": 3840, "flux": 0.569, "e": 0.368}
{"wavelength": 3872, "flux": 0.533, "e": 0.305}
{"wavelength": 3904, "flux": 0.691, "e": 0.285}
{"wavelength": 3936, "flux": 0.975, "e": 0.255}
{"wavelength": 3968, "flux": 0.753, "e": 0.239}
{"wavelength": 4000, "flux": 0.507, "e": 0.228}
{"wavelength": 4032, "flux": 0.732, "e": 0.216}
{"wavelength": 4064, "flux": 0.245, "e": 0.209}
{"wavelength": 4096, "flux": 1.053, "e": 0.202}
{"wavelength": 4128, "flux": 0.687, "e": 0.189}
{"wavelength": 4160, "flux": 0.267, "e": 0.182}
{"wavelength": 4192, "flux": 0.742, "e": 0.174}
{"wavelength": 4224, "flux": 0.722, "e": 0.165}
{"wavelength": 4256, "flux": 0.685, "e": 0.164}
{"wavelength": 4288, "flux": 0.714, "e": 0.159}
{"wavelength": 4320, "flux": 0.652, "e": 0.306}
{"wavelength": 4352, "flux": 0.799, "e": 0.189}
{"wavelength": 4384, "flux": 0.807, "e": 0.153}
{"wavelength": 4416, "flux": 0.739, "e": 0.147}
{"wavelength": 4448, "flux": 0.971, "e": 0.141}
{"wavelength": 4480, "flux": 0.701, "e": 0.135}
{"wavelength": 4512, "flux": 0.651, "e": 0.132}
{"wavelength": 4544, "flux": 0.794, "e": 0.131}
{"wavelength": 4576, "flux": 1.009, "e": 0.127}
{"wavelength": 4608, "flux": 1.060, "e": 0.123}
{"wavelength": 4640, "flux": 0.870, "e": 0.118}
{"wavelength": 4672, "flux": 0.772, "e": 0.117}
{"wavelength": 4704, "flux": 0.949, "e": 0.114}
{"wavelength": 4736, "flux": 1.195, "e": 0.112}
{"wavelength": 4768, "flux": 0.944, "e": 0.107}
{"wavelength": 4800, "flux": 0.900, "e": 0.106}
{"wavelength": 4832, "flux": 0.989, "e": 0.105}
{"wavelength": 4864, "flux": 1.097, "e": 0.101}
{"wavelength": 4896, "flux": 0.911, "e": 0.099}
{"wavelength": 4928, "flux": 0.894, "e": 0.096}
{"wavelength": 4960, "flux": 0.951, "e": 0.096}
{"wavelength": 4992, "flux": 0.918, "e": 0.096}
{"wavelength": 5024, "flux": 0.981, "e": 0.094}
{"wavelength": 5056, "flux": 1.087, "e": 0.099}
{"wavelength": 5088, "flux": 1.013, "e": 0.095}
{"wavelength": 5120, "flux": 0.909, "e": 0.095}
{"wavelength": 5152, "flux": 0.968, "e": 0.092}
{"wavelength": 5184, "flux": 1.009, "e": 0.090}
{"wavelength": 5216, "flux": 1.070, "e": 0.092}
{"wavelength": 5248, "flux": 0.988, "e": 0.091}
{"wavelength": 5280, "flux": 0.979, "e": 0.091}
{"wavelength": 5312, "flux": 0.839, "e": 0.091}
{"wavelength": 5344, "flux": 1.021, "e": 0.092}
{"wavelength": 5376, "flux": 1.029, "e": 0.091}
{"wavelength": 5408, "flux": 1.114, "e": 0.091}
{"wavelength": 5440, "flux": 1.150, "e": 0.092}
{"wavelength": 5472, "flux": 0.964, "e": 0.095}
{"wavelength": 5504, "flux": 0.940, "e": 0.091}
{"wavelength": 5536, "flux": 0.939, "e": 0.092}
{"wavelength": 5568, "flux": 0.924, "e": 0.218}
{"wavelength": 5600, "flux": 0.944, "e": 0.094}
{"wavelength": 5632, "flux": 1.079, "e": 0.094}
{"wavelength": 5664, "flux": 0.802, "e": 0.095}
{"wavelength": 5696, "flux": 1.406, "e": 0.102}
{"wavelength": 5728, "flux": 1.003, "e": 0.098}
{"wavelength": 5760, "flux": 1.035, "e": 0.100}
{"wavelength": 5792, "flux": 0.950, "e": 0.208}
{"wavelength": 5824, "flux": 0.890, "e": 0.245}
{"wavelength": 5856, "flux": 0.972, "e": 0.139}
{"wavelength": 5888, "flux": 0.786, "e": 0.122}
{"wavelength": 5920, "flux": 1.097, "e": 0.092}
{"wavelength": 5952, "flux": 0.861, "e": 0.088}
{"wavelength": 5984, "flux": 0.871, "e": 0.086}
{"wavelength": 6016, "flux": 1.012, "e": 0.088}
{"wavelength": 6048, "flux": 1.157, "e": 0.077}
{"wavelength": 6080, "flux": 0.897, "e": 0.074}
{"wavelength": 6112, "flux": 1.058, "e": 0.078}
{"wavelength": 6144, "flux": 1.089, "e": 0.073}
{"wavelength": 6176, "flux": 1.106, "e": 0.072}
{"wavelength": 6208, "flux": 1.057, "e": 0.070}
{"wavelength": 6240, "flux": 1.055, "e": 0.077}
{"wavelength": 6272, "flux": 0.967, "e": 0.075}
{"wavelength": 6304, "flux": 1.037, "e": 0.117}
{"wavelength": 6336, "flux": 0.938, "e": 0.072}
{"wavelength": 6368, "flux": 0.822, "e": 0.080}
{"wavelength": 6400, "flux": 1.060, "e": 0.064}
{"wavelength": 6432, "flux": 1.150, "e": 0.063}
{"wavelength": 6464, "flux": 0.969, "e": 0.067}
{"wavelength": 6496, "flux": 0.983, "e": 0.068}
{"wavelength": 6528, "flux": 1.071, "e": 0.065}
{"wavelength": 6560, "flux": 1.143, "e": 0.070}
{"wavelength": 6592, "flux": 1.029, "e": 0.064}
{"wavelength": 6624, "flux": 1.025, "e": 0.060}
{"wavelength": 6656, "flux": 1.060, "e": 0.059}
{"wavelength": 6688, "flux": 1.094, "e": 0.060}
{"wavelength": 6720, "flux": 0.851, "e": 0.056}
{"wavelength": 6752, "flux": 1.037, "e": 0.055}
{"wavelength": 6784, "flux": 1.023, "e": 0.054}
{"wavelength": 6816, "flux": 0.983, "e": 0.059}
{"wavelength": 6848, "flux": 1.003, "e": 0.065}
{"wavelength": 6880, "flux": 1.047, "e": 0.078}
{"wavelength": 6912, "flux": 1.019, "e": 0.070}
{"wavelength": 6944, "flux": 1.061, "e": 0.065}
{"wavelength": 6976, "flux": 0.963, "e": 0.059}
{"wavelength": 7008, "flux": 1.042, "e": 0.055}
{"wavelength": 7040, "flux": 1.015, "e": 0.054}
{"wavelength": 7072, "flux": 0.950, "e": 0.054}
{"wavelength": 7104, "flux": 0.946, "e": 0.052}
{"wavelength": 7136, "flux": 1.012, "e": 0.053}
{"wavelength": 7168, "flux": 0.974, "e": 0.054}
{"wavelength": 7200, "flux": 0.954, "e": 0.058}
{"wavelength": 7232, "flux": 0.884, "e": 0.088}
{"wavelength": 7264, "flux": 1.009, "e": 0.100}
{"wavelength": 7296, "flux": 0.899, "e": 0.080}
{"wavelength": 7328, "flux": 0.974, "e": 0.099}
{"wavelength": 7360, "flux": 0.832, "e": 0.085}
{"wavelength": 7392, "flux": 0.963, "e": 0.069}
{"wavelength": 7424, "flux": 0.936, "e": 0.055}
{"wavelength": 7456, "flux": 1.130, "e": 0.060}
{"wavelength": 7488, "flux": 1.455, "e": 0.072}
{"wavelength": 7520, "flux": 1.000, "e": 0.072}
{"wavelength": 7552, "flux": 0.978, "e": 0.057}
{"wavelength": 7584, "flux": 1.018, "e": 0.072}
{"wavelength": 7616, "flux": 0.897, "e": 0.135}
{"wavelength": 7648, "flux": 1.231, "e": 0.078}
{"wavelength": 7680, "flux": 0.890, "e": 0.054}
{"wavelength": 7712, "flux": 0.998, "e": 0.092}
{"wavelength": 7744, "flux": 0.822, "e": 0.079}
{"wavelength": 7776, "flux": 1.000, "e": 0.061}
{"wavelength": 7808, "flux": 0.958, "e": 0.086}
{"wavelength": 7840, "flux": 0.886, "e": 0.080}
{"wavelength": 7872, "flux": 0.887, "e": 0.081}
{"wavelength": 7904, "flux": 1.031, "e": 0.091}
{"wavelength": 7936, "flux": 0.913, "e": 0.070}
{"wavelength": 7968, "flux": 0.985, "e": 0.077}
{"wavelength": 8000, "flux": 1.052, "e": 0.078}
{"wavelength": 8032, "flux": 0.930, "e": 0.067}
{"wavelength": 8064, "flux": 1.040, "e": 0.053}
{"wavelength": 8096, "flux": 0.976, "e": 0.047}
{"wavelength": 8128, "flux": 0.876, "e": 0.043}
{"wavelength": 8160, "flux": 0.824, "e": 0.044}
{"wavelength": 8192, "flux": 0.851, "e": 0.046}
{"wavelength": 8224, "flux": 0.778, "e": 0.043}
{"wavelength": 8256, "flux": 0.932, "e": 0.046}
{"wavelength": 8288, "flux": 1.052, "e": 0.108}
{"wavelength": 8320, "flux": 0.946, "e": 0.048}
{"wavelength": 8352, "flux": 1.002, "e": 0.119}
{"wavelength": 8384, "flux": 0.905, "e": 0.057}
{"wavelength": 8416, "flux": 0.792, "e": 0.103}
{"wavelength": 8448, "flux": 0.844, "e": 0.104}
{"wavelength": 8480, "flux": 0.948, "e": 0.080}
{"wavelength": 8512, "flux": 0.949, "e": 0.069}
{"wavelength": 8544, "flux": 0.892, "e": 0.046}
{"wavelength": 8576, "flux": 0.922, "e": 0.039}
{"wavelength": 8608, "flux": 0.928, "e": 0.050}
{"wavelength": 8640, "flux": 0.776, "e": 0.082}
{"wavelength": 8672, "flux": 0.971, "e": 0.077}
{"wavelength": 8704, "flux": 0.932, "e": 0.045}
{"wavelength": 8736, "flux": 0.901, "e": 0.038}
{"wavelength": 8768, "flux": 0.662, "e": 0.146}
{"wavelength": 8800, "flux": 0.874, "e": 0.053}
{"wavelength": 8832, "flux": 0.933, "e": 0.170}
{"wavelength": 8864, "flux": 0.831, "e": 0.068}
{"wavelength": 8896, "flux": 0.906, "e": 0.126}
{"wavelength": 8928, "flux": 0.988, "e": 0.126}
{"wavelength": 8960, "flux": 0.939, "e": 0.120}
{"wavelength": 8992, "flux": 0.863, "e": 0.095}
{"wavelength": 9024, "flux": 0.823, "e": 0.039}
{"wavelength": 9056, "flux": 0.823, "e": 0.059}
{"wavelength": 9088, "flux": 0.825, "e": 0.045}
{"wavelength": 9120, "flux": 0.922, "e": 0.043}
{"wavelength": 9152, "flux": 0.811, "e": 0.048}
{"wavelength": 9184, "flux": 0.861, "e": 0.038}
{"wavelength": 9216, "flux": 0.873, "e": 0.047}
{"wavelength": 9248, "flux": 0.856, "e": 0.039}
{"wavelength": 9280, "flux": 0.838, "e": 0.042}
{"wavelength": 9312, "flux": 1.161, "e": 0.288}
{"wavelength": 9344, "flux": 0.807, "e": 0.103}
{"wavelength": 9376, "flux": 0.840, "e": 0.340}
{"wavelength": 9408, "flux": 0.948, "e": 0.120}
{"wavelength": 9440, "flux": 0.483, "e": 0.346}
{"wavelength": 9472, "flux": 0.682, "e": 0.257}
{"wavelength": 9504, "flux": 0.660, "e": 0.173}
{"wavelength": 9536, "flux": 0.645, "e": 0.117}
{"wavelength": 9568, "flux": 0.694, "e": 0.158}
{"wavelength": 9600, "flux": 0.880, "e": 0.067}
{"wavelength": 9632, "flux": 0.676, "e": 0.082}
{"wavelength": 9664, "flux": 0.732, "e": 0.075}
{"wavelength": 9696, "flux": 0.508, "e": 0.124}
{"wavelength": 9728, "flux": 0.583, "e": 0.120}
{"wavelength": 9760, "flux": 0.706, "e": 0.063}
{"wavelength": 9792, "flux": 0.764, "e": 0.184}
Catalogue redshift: 0.138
